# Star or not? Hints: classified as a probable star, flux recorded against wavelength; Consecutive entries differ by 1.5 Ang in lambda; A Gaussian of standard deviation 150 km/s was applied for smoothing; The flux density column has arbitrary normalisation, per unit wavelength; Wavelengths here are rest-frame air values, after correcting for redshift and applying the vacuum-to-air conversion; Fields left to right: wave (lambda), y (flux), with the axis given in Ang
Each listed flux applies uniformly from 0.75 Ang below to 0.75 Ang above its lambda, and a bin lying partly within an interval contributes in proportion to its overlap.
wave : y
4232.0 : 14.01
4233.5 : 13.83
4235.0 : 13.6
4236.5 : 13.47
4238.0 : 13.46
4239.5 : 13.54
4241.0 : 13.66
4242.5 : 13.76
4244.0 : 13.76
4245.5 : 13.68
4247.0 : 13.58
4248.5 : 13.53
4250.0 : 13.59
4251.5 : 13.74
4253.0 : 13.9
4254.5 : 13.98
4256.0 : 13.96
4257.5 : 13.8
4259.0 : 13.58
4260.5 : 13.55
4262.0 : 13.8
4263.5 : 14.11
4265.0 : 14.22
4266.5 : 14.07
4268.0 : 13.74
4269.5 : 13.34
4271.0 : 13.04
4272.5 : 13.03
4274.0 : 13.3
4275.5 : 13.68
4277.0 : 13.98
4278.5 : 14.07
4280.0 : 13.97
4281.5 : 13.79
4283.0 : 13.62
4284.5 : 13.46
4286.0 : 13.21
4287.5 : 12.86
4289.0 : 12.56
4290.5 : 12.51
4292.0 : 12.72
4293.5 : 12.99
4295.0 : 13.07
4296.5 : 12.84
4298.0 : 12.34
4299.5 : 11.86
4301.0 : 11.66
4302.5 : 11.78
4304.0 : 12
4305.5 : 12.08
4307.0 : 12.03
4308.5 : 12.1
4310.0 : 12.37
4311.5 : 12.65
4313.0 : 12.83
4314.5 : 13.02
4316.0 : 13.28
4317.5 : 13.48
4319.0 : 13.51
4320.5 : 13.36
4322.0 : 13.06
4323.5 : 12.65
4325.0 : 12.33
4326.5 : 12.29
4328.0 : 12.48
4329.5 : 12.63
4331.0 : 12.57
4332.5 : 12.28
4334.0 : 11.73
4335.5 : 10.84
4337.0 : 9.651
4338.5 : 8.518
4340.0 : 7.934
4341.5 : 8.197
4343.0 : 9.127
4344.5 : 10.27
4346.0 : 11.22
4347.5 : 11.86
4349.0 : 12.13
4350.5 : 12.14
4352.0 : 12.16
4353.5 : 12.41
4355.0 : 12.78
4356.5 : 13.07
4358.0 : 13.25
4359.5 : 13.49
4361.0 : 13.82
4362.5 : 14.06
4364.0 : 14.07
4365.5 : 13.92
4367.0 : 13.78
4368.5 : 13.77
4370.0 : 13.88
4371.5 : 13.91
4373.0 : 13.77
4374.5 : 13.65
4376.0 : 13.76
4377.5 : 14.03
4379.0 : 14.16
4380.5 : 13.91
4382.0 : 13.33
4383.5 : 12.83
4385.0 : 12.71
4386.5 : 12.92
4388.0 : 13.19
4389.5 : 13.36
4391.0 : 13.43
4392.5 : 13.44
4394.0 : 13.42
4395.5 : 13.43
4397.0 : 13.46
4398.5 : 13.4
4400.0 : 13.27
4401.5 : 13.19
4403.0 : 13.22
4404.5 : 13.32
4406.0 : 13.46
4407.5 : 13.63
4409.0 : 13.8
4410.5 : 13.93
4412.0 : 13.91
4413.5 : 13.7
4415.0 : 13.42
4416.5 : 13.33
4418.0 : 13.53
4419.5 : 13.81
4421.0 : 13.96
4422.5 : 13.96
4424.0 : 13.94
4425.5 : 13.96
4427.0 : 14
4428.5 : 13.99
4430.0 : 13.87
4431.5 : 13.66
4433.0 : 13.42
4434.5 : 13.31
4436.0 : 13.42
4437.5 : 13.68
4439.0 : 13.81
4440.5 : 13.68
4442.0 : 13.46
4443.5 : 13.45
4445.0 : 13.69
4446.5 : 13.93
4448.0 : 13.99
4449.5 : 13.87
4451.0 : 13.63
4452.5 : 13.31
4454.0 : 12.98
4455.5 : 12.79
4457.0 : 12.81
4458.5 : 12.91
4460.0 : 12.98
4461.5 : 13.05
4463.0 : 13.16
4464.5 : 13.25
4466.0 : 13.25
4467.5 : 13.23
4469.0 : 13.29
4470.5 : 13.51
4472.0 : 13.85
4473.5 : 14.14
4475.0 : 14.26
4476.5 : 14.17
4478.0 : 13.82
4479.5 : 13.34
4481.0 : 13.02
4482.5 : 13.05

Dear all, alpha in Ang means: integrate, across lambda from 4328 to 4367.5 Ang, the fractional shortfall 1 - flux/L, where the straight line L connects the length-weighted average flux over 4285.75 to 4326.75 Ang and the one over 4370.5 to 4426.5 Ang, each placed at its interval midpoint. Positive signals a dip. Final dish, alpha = 3.66 Ang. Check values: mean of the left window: 12.6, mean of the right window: 13.6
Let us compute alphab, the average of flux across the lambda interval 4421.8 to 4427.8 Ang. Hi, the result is 14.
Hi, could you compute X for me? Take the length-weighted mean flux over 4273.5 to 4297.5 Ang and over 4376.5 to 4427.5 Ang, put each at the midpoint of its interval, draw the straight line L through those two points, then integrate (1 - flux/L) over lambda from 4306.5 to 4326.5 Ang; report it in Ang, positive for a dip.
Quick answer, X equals 0.8 Ang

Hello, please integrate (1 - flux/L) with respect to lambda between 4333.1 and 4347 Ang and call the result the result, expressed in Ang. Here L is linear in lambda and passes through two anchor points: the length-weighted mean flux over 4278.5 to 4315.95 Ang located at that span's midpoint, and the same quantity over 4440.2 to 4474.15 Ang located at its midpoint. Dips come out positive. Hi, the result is 3.35 Ang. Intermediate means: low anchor 12.7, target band 9.79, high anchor 13.4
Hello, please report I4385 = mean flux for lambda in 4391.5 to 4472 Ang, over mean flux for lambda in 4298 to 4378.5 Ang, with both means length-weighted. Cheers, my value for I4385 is 1.1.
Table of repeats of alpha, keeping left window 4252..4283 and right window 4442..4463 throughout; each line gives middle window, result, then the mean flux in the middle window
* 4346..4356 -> 1.01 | 12.2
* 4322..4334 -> 1.02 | 12.5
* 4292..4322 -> 2.30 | 12.6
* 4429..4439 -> -0.16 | 13.6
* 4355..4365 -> -0.02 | 13.6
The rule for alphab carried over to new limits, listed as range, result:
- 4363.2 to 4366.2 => 14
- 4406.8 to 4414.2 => 13.8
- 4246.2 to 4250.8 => 13.6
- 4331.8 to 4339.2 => 10.6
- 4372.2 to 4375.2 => 13.7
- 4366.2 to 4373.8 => 13.8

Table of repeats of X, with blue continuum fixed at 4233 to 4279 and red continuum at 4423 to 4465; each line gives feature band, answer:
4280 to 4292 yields 0.43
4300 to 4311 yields 1.31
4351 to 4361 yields 0.50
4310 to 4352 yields 5.83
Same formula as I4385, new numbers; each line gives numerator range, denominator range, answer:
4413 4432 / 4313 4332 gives 1.07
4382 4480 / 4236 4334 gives 1.03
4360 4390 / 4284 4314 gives 1.09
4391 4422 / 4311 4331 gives 1.05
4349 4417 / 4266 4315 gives 1.04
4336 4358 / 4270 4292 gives 0.82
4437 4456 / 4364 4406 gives 1.00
